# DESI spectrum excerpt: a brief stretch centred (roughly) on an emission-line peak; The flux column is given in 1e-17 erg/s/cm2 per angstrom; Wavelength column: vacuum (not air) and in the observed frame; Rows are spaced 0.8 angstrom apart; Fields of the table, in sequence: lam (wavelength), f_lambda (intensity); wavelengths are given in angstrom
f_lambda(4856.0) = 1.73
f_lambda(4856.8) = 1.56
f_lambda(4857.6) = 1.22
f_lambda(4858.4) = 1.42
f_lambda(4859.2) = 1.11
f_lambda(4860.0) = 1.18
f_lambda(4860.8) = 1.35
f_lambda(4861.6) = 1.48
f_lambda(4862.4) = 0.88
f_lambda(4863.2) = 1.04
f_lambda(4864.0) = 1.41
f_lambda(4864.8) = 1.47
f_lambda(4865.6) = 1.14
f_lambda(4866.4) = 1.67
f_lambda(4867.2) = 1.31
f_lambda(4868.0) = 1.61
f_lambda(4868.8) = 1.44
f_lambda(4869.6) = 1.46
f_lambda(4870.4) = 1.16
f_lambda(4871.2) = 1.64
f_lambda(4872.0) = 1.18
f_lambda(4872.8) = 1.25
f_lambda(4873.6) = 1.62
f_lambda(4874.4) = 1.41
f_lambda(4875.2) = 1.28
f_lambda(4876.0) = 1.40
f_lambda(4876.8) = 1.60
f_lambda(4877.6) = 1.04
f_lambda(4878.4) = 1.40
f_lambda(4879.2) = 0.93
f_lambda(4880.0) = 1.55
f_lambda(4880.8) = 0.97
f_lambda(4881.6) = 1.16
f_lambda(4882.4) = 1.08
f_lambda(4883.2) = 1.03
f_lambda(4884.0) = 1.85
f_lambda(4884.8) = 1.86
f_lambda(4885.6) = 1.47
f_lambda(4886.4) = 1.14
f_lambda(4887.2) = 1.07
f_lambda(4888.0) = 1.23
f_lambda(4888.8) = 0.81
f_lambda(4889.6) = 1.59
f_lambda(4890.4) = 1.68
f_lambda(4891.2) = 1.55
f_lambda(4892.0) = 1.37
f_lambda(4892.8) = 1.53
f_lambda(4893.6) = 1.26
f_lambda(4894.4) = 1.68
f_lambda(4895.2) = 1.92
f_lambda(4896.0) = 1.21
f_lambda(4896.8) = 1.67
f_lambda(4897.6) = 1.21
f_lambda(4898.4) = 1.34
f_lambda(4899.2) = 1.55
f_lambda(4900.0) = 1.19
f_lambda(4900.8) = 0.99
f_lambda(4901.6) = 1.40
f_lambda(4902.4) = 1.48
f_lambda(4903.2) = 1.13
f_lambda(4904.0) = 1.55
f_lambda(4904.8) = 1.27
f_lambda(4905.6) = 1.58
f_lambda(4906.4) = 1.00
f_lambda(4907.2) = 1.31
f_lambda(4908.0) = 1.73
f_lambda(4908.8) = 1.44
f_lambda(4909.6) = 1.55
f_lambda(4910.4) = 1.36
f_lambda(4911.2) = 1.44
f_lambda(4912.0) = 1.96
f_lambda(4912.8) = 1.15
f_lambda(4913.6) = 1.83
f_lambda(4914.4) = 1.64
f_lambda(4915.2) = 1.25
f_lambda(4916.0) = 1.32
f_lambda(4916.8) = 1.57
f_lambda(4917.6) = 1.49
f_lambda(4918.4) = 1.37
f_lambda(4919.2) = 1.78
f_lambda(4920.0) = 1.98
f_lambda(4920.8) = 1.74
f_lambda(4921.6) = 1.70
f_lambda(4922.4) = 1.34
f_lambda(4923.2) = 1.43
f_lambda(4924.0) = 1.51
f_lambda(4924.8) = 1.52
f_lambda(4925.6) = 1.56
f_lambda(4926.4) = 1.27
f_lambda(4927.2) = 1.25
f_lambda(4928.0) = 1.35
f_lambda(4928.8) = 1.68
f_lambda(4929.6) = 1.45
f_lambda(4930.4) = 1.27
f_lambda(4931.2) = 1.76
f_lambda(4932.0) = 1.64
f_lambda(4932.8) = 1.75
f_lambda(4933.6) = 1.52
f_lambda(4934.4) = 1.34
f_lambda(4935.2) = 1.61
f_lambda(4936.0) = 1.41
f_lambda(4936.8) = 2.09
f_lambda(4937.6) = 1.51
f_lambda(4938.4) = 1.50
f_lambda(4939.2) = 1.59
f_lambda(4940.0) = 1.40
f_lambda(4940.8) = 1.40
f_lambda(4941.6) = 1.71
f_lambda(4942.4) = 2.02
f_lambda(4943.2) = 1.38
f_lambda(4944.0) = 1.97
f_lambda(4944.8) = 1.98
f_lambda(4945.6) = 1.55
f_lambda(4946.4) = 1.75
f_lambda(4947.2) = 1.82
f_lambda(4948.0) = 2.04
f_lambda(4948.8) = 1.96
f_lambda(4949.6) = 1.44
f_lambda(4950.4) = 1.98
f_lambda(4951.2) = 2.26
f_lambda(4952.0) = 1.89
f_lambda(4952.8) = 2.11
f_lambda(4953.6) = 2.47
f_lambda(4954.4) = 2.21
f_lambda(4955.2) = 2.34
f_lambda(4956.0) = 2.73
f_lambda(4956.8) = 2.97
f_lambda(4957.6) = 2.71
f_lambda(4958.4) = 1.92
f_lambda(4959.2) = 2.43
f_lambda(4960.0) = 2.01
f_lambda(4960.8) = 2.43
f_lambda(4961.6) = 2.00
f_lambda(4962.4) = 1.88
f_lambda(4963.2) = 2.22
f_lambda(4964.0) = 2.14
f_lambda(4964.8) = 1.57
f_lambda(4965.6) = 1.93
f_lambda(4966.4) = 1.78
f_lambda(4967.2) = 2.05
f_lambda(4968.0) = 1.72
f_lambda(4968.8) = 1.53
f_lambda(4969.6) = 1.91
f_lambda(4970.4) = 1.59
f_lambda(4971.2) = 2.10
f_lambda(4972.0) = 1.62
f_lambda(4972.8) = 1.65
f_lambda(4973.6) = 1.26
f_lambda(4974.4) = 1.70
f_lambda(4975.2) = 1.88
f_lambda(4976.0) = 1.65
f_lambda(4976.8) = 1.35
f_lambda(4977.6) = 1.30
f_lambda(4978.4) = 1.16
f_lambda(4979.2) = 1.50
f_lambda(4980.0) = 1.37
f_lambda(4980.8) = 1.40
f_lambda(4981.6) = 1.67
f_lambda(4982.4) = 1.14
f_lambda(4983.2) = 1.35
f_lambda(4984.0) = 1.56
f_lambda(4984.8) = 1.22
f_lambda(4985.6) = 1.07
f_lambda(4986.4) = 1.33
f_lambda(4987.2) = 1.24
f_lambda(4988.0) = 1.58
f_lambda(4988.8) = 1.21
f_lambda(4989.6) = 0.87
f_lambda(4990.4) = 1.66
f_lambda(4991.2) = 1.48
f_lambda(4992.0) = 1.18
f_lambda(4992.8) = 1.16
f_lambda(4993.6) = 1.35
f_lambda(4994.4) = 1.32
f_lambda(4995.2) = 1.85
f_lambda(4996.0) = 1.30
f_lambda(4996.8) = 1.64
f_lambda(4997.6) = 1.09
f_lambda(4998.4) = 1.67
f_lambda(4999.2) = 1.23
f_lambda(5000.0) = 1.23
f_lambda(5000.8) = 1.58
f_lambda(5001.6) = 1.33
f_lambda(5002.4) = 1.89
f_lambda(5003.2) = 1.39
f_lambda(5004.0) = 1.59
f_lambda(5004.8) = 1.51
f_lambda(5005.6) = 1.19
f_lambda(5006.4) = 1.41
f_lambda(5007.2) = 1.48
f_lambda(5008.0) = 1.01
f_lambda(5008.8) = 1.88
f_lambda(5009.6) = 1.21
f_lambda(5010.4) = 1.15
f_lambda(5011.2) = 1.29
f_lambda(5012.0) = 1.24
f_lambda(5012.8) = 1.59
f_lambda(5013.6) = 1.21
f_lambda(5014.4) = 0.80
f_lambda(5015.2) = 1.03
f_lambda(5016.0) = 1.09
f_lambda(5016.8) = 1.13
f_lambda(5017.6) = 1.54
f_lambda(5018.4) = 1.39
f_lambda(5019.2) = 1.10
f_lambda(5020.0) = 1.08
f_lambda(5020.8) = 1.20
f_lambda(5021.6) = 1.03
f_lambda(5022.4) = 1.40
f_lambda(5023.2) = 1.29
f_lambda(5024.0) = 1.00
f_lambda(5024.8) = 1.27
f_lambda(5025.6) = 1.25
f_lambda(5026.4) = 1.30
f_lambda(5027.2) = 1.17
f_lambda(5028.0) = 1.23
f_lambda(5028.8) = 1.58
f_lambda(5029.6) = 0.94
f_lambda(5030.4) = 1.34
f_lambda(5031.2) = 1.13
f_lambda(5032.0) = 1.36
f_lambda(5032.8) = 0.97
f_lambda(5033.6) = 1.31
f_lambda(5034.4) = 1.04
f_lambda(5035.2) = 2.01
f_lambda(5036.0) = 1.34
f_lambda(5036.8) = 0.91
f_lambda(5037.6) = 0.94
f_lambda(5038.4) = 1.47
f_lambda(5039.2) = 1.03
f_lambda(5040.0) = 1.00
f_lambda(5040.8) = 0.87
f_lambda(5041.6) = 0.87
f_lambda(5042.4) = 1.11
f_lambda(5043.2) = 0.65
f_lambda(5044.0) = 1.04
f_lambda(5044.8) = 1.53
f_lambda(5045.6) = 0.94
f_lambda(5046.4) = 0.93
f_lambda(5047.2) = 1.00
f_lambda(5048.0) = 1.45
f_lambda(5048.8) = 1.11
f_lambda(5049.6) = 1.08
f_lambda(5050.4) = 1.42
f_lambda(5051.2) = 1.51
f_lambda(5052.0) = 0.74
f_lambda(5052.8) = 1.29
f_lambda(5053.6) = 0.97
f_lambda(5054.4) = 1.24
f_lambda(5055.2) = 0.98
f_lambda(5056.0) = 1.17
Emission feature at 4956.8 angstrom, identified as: C III]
